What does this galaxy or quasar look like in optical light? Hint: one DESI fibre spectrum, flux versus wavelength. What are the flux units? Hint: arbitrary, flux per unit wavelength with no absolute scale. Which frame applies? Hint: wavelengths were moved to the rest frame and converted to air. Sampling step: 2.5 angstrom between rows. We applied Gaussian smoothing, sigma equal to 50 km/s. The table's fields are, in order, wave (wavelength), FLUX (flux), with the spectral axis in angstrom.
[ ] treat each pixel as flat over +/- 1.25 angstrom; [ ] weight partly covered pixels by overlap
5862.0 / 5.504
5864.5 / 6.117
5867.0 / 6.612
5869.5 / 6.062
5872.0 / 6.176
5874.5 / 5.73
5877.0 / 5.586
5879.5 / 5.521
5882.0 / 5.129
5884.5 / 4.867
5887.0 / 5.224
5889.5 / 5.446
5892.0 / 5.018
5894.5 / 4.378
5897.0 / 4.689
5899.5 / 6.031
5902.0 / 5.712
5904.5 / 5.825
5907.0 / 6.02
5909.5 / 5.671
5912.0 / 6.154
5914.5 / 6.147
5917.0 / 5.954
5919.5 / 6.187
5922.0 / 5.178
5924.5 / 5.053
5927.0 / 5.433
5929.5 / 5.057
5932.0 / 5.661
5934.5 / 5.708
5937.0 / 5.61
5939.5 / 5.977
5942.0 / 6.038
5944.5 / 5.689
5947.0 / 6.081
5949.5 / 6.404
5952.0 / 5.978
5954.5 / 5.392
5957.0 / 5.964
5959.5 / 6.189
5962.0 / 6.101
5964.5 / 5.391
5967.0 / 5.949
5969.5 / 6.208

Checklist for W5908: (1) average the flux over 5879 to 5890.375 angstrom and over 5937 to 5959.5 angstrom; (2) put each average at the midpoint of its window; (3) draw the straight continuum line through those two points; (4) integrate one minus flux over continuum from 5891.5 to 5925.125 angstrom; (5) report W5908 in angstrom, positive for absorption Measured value -0.68 angstrom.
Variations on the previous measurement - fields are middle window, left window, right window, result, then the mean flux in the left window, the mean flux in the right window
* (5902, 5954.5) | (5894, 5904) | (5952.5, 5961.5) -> -1.7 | 5.31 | 5.88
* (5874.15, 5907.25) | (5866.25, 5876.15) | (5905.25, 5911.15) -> 3.5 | 6.1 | 5.86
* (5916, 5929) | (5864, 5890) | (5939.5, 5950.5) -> 0.9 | 5.67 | 6.04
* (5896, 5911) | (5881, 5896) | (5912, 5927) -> -0.9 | 5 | 5.72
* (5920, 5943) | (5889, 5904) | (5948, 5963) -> 0.6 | 5.23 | 6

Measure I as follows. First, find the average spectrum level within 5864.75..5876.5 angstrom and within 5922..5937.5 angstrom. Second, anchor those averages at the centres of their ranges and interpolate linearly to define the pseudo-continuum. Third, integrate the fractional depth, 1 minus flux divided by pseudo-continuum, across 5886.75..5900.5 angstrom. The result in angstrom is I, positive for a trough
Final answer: 1.7 angstrom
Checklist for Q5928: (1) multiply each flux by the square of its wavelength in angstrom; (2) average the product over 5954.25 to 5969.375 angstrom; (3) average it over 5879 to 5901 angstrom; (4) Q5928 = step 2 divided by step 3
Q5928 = 1.2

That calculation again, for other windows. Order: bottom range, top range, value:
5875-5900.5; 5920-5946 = 1.09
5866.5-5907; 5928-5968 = 1.08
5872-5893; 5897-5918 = 1.10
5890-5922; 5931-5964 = 1.06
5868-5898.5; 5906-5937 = 1.08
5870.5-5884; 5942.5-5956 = 1.08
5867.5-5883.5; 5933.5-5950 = 1.06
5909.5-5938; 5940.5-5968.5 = 1.06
